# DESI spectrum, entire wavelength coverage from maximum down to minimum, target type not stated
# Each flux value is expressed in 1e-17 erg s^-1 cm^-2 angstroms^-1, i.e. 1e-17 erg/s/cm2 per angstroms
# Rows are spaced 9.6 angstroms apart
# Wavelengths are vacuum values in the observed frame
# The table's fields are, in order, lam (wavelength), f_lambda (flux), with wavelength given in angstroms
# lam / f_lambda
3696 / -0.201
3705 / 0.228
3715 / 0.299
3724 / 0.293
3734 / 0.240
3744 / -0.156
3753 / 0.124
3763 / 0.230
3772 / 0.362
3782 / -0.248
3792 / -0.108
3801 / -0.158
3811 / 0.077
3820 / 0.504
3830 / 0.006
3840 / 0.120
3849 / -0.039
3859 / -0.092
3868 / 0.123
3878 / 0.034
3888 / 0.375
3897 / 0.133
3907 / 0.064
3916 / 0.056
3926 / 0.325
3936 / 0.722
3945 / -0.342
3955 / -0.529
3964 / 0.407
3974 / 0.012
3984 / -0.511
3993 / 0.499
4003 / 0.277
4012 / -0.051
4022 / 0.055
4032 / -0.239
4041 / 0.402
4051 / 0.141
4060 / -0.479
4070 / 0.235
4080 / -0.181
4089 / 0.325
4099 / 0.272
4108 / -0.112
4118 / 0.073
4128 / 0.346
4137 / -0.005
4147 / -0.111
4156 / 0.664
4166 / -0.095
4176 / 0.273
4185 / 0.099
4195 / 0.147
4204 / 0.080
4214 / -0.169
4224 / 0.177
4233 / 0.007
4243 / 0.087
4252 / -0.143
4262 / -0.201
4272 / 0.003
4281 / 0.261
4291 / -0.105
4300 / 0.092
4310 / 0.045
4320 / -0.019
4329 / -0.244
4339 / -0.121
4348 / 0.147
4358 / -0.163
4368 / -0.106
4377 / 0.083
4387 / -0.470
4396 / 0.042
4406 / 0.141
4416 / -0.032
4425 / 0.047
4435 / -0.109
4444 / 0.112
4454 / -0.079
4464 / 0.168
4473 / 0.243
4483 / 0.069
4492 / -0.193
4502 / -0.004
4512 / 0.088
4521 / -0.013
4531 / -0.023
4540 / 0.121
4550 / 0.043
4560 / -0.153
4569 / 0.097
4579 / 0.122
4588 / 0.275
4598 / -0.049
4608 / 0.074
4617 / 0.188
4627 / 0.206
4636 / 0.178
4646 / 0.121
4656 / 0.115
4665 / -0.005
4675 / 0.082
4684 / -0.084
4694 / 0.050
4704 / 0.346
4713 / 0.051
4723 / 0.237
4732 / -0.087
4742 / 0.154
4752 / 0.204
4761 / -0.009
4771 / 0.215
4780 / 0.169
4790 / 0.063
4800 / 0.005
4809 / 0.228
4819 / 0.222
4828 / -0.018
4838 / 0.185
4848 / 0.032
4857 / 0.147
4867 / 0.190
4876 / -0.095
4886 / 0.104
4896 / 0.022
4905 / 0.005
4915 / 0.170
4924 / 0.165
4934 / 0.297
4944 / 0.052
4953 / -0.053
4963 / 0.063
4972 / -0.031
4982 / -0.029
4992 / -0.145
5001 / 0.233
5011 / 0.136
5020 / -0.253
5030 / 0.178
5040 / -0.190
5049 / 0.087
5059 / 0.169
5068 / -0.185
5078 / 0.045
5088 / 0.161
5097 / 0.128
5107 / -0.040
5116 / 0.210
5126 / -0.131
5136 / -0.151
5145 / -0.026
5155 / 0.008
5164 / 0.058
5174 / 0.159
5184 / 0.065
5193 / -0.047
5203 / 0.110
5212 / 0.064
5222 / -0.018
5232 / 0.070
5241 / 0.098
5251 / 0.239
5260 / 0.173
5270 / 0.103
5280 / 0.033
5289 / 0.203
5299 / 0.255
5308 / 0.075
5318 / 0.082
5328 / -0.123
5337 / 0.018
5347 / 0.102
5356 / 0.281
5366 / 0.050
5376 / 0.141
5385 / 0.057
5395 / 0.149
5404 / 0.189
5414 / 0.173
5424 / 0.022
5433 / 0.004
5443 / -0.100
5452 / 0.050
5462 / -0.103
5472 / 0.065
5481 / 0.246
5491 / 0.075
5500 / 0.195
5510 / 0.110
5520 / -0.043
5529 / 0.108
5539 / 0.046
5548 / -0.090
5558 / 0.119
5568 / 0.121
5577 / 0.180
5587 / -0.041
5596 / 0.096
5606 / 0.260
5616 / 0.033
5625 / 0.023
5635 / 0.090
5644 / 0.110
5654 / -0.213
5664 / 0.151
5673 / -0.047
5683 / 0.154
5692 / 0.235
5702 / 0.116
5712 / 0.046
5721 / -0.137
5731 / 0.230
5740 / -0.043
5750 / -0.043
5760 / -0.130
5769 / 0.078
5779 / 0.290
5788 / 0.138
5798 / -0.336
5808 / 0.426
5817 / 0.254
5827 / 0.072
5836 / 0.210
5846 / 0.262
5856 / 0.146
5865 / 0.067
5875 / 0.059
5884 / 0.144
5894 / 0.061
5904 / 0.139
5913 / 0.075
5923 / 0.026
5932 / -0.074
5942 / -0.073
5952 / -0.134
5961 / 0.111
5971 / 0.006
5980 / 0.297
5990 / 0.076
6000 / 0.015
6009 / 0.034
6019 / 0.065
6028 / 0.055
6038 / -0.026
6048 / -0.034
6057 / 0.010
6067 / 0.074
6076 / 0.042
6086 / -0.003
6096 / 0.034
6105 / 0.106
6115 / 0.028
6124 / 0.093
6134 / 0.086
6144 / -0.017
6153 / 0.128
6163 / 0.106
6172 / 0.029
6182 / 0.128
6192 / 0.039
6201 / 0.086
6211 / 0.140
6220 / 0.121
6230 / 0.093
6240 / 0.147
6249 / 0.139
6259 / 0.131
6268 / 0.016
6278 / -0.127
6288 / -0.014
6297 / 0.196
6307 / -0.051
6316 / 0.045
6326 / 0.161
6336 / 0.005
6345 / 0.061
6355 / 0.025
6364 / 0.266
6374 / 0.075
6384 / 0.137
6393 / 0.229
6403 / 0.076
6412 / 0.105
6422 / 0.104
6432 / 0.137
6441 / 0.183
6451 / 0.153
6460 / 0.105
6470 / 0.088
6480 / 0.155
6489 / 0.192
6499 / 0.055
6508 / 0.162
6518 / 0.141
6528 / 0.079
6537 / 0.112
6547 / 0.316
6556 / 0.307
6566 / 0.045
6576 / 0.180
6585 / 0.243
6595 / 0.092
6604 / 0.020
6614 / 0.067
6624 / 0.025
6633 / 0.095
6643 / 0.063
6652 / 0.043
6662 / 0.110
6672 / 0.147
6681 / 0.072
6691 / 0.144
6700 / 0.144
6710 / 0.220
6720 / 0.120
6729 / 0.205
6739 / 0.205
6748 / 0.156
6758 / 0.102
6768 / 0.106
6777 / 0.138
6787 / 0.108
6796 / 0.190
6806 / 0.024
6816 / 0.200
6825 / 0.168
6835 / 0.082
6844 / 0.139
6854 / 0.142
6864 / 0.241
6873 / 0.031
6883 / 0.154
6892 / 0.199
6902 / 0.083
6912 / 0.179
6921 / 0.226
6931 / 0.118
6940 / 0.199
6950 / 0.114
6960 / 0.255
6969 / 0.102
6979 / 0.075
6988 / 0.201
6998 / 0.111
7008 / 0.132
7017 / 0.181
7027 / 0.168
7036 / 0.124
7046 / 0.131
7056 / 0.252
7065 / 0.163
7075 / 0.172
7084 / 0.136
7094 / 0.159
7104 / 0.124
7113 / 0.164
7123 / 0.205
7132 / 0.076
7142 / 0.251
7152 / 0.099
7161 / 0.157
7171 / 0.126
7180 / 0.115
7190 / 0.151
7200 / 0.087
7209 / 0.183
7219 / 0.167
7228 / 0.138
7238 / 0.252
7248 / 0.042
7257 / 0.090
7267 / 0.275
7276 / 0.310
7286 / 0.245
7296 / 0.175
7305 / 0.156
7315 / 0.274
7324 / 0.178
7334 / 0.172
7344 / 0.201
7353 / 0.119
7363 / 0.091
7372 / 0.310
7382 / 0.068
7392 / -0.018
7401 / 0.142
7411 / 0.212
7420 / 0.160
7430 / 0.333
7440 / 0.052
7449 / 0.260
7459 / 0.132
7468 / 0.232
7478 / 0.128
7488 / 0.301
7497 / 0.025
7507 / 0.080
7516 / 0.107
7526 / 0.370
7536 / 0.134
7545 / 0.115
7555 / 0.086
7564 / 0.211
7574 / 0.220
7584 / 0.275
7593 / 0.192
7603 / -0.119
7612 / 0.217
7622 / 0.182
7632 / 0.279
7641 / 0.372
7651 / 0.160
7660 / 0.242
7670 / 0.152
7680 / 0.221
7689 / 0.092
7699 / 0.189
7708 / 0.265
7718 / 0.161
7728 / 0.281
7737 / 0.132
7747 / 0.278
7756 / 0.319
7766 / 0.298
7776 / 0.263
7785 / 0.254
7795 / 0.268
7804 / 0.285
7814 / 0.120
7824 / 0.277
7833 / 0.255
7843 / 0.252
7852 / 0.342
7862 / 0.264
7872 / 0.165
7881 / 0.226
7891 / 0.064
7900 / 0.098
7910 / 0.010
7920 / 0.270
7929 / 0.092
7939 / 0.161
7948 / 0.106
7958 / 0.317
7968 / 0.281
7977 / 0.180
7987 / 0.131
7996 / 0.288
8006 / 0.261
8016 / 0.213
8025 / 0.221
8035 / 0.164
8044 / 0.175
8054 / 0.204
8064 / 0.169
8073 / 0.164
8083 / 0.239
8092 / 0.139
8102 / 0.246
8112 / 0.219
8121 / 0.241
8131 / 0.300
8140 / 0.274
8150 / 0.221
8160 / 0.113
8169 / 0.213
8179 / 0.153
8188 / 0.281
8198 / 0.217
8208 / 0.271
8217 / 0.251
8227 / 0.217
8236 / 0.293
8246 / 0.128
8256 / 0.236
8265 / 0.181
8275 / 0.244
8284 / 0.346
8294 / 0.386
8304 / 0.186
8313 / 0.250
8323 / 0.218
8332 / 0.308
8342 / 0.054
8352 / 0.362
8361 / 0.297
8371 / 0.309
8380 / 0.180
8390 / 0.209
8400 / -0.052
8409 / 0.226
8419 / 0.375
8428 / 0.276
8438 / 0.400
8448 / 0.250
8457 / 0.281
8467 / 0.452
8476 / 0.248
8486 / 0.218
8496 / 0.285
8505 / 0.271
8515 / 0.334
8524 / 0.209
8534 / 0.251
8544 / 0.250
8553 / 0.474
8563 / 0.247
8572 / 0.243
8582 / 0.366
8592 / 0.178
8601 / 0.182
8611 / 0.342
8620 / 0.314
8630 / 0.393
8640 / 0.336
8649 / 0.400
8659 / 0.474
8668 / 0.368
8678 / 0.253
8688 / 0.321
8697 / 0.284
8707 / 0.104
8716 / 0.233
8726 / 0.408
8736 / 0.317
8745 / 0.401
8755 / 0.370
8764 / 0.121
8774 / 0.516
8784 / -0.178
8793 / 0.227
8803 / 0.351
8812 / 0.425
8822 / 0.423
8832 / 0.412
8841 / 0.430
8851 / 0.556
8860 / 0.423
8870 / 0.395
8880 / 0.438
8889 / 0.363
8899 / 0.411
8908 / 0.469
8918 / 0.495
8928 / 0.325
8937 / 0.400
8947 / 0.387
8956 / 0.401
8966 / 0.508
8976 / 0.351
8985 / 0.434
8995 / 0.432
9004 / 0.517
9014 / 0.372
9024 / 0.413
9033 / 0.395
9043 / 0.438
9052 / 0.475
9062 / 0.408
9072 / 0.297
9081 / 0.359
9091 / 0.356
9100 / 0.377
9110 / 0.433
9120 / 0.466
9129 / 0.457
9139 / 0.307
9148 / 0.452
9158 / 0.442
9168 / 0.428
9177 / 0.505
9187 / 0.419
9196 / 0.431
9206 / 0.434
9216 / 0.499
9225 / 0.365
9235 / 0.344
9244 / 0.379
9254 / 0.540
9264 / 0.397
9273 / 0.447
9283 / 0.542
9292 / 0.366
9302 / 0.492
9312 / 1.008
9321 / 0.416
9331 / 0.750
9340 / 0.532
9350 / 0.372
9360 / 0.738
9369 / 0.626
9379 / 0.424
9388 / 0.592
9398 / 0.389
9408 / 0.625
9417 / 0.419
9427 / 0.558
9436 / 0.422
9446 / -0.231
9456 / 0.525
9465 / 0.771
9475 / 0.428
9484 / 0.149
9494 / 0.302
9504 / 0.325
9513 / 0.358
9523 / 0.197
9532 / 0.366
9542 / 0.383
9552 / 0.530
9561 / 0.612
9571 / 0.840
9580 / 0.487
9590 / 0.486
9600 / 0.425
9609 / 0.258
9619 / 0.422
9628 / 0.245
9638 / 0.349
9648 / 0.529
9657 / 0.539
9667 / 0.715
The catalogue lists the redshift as 1.212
